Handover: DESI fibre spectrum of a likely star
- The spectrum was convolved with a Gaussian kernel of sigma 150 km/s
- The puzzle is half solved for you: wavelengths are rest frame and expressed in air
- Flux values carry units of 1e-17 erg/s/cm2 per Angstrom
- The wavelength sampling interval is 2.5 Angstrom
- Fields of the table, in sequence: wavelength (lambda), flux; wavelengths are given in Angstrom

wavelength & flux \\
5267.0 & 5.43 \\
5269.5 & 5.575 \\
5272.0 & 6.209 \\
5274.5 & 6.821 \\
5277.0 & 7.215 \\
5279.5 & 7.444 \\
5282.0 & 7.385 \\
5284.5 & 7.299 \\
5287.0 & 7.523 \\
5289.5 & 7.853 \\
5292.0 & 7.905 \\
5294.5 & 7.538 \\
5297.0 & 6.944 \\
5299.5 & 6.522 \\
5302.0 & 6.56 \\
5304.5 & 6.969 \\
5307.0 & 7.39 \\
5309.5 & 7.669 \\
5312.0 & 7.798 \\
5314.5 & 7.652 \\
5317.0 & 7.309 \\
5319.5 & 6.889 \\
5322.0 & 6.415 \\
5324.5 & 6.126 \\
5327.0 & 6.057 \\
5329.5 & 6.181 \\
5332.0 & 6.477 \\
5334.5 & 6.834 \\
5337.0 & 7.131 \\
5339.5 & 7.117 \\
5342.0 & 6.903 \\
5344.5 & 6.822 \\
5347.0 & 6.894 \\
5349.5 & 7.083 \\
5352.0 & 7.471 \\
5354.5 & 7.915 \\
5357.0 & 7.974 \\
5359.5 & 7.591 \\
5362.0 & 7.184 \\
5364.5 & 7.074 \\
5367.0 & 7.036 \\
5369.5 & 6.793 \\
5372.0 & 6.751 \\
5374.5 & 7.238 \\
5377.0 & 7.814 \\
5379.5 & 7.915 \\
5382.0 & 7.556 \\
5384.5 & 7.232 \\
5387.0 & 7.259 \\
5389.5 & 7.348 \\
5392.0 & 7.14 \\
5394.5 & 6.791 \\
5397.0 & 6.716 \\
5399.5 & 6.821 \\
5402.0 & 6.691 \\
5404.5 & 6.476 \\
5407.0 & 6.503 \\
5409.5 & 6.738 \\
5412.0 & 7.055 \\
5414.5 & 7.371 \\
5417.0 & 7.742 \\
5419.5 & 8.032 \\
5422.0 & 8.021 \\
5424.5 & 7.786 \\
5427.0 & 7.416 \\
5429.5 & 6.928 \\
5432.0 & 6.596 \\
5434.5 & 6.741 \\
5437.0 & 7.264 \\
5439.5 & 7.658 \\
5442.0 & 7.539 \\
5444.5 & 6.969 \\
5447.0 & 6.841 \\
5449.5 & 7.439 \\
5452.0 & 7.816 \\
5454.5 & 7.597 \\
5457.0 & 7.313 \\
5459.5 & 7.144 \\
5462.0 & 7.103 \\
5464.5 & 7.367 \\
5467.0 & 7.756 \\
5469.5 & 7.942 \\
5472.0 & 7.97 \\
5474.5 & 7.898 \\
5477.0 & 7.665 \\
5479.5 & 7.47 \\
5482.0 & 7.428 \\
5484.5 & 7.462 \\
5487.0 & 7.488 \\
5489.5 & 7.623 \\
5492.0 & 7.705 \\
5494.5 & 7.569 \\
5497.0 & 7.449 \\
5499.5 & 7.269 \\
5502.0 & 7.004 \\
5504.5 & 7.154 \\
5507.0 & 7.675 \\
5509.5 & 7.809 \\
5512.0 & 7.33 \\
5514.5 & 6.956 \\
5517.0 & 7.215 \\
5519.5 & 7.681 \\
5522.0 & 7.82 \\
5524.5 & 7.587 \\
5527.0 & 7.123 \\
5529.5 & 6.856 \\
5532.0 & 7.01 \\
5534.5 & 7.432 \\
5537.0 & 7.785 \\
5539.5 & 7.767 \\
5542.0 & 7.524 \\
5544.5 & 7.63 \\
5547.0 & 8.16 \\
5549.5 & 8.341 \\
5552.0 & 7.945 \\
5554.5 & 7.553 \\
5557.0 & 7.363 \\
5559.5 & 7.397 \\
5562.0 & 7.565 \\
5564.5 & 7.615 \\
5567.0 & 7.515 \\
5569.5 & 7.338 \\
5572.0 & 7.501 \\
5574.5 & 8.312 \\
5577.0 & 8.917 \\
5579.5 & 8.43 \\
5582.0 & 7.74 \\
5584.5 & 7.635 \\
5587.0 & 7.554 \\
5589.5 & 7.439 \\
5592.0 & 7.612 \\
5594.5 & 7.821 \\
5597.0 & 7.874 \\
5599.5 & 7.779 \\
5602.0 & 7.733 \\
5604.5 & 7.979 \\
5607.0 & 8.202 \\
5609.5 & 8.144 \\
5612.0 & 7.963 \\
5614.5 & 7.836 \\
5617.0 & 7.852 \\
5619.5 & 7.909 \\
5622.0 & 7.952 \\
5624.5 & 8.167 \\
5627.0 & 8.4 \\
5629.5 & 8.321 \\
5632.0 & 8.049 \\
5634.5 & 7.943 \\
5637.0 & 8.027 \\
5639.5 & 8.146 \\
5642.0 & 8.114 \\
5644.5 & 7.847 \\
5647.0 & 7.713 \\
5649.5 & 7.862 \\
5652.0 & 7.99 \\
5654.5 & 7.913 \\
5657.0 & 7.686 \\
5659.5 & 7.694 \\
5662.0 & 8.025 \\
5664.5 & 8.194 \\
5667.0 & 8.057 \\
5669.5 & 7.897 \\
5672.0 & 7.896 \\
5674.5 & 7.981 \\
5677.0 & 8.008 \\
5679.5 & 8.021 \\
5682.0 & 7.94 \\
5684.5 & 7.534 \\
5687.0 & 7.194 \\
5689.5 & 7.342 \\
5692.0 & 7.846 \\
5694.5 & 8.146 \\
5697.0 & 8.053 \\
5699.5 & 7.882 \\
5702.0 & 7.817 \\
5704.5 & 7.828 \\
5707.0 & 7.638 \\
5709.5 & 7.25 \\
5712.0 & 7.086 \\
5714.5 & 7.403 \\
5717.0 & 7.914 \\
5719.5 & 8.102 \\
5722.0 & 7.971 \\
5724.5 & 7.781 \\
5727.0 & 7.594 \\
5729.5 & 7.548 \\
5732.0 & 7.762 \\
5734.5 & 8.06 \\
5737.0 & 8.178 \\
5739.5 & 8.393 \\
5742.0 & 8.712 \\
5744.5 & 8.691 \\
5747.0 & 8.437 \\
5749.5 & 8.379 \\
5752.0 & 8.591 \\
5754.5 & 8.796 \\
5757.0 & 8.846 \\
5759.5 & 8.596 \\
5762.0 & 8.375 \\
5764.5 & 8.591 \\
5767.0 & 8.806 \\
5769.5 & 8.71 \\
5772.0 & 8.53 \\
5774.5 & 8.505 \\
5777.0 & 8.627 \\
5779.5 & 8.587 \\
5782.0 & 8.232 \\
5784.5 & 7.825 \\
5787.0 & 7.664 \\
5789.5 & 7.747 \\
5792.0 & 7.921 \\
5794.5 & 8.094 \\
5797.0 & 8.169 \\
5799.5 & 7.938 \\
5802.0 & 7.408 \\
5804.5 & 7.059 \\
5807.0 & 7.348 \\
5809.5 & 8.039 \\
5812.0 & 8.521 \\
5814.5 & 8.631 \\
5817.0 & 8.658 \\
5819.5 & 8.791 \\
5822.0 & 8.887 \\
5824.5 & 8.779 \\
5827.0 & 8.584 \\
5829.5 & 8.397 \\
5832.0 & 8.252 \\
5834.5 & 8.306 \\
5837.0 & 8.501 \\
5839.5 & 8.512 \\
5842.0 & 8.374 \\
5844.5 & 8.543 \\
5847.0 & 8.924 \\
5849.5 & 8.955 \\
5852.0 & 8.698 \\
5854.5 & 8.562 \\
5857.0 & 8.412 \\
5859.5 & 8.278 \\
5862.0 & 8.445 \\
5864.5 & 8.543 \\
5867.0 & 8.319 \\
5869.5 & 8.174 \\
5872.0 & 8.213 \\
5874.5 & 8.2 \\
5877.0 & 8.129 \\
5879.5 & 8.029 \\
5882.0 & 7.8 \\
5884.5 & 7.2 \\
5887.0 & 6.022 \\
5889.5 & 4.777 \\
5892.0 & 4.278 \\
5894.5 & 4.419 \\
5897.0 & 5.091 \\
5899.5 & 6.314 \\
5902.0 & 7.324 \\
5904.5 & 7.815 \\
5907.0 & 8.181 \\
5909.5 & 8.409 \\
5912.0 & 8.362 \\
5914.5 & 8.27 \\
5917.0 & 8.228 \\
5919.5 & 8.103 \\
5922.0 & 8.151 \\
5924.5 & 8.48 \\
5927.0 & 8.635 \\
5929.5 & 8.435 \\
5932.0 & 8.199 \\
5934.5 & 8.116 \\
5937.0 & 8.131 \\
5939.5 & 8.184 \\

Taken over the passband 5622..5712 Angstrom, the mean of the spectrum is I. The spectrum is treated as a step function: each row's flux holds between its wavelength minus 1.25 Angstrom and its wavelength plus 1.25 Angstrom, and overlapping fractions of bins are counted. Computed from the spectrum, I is 7.89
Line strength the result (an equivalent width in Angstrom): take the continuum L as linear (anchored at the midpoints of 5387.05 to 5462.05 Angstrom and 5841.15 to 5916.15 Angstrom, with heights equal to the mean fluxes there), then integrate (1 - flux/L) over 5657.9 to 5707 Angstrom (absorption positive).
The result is -2.7 Angstrom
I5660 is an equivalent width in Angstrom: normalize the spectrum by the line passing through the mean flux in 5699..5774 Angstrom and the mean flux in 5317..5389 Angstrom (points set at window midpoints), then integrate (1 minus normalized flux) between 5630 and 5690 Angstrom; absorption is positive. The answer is 0.3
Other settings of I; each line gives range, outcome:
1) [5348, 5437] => 7.22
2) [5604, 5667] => 8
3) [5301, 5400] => 7.1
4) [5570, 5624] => 7.91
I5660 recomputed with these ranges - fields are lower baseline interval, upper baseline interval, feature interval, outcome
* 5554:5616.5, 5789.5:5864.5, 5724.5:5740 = 0.5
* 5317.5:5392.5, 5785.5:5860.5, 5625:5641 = -0.7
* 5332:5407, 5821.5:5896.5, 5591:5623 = -1.7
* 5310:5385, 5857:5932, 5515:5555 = -1.7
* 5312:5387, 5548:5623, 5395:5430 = 0.6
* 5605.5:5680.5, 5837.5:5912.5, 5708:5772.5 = -2.8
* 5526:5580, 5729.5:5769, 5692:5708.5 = 0.8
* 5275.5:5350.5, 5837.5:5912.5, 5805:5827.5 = -2.5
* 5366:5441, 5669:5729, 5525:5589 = -1.7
